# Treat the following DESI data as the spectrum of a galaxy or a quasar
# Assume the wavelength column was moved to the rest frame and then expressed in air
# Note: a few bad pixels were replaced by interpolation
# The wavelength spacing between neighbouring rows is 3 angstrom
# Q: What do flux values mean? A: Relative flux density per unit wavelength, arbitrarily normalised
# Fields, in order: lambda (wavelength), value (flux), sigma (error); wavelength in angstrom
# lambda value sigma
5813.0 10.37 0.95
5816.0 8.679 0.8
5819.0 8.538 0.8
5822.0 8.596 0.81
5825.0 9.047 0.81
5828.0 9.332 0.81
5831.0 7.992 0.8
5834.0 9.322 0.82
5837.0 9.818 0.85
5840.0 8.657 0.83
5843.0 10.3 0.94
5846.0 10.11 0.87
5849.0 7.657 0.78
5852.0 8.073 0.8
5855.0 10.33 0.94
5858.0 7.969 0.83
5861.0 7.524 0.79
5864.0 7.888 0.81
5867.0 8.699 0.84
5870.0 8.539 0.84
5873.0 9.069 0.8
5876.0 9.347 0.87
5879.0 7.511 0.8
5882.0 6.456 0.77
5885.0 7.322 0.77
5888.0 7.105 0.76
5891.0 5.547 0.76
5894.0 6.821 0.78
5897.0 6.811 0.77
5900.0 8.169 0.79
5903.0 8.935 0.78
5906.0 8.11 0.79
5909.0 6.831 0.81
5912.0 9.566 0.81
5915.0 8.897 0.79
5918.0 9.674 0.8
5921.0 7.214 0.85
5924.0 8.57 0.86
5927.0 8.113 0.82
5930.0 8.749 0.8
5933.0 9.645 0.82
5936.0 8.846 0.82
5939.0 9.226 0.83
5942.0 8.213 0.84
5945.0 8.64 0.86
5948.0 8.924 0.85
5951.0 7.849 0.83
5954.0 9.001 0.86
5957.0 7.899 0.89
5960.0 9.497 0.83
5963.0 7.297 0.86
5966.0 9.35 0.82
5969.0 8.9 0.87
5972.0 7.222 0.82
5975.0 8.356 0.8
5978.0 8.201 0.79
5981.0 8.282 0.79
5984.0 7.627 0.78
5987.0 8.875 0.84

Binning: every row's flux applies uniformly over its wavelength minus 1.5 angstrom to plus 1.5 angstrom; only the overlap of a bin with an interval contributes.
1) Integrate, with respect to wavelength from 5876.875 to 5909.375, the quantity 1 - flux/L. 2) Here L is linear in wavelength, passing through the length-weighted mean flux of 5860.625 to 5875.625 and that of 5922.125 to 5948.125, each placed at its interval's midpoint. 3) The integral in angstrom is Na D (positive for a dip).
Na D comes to 4.9 angstrom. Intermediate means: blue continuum 8.48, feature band 7.29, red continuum 8.74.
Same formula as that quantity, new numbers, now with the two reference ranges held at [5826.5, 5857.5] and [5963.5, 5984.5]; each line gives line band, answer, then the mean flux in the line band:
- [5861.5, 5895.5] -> 4.7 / 7.66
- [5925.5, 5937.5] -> -0.4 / 8.84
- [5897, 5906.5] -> 0.6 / 8.18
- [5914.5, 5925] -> 0.1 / 8.56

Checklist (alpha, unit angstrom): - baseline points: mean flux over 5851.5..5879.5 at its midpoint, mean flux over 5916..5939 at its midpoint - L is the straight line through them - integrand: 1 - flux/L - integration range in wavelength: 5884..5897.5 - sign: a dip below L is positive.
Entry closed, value 3.0 angstrom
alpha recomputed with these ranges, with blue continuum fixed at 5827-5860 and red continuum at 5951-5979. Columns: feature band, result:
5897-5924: 1.0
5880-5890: 2.1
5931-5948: -0.8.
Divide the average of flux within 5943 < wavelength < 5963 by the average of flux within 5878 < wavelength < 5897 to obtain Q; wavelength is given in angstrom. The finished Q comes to 1.3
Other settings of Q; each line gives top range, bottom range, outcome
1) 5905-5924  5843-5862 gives 0.96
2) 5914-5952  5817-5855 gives 0.96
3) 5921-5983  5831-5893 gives 1.02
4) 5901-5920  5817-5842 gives 0.96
